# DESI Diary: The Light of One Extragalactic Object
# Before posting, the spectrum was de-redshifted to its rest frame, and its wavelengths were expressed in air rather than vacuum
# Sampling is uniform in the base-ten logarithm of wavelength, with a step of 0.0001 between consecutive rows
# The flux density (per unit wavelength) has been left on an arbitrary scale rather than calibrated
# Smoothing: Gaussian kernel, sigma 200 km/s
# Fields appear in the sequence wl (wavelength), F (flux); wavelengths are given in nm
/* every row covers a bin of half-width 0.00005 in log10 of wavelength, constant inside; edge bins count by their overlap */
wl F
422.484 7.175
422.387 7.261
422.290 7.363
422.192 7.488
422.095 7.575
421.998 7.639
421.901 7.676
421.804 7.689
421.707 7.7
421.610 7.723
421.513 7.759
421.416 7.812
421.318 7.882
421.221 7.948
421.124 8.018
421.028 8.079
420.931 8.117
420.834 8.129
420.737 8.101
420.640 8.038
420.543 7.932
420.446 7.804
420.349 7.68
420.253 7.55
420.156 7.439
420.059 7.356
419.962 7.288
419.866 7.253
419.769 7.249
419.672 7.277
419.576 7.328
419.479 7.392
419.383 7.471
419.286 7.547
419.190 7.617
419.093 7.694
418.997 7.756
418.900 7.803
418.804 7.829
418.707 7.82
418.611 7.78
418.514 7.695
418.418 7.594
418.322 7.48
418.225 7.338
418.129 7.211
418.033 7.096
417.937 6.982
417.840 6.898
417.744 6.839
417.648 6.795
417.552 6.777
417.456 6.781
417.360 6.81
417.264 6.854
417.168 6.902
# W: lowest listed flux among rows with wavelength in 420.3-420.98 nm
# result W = 7.68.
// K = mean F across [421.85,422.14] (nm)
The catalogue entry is 7.64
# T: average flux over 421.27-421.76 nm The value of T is 7.76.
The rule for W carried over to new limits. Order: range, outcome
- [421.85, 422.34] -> 7.363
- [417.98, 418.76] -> 7.096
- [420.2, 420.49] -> 7.55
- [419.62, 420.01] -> 7.249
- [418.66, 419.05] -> 7.756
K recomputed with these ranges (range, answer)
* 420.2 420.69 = 7.8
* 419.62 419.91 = 7.26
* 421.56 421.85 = 7.71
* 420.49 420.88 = 8.03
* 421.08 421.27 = 7.98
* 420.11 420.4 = 7.57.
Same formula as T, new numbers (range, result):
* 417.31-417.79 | 6.81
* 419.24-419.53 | 7.46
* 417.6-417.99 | 6.88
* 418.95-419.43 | 7.62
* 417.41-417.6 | 6.79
